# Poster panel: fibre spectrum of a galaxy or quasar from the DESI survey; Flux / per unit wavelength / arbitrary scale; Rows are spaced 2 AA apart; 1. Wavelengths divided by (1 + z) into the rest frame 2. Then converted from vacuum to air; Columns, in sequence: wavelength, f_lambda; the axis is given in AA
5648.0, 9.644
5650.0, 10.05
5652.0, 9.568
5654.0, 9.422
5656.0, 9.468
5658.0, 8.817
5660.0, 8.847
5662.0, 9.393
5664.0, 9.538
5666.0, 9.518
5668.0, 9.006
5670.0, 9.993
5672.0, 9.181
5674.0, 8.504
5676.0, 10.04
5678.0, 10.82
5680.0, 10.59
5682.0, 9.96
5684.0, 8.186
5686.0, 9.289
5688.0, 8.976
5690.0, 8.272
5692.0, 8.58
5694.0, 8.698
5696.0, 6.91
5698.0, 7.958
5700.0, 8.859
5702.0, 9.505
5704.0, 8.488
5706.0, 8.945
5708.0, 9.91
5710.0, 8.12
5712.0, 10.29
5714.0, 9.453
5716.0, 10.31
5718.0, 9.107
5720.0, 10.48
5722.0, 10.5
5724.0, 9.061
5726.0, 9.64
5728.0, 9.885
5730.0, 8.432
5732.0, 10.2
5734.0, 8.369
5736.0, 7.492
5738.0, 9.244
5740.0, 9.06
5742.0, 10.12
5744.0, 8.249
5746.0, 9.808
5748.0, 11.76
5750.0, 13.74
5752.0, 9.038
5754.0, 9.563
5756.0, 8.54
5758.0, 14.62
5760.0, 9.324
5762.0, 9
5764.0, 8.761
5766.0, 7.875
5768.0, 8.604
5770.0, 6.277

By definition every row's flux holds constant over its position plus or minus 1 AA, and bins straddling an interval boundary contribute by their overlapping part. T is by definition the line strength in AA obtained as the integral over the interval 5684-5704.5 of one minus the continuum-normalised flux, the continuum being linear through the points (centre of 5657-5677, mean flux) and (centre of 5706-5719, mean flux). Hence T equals 1.9 AA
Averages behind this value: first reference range 9.28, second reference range 9.49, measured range 8.54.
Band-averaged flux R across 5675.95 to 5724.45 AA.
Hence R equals 9.24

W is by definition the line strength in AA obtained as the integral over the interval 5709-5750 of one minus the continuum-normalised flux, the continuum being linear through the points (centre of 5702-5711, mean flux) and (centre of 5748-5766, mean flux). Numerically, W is -0.19 AA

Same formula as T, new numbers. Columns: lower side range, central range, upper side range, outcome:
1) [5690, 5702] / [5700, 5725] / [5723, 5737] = -2.4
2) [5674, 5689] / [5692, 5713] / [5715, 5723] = 2.4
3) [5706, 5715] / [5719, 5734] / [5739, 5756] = 0.0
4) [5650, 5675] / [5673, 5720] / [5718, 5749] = 1.2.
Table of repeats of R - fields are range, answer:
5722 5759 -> 9.84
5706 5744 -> 9.38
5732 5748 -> 9.17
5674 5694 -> 9.33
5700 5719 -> 9.32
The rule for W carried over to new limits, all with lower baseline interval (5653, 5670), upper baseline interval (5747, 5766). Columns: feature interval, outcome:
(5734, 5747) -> 1.6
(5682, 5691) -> 0.7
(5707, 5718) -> 0.3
